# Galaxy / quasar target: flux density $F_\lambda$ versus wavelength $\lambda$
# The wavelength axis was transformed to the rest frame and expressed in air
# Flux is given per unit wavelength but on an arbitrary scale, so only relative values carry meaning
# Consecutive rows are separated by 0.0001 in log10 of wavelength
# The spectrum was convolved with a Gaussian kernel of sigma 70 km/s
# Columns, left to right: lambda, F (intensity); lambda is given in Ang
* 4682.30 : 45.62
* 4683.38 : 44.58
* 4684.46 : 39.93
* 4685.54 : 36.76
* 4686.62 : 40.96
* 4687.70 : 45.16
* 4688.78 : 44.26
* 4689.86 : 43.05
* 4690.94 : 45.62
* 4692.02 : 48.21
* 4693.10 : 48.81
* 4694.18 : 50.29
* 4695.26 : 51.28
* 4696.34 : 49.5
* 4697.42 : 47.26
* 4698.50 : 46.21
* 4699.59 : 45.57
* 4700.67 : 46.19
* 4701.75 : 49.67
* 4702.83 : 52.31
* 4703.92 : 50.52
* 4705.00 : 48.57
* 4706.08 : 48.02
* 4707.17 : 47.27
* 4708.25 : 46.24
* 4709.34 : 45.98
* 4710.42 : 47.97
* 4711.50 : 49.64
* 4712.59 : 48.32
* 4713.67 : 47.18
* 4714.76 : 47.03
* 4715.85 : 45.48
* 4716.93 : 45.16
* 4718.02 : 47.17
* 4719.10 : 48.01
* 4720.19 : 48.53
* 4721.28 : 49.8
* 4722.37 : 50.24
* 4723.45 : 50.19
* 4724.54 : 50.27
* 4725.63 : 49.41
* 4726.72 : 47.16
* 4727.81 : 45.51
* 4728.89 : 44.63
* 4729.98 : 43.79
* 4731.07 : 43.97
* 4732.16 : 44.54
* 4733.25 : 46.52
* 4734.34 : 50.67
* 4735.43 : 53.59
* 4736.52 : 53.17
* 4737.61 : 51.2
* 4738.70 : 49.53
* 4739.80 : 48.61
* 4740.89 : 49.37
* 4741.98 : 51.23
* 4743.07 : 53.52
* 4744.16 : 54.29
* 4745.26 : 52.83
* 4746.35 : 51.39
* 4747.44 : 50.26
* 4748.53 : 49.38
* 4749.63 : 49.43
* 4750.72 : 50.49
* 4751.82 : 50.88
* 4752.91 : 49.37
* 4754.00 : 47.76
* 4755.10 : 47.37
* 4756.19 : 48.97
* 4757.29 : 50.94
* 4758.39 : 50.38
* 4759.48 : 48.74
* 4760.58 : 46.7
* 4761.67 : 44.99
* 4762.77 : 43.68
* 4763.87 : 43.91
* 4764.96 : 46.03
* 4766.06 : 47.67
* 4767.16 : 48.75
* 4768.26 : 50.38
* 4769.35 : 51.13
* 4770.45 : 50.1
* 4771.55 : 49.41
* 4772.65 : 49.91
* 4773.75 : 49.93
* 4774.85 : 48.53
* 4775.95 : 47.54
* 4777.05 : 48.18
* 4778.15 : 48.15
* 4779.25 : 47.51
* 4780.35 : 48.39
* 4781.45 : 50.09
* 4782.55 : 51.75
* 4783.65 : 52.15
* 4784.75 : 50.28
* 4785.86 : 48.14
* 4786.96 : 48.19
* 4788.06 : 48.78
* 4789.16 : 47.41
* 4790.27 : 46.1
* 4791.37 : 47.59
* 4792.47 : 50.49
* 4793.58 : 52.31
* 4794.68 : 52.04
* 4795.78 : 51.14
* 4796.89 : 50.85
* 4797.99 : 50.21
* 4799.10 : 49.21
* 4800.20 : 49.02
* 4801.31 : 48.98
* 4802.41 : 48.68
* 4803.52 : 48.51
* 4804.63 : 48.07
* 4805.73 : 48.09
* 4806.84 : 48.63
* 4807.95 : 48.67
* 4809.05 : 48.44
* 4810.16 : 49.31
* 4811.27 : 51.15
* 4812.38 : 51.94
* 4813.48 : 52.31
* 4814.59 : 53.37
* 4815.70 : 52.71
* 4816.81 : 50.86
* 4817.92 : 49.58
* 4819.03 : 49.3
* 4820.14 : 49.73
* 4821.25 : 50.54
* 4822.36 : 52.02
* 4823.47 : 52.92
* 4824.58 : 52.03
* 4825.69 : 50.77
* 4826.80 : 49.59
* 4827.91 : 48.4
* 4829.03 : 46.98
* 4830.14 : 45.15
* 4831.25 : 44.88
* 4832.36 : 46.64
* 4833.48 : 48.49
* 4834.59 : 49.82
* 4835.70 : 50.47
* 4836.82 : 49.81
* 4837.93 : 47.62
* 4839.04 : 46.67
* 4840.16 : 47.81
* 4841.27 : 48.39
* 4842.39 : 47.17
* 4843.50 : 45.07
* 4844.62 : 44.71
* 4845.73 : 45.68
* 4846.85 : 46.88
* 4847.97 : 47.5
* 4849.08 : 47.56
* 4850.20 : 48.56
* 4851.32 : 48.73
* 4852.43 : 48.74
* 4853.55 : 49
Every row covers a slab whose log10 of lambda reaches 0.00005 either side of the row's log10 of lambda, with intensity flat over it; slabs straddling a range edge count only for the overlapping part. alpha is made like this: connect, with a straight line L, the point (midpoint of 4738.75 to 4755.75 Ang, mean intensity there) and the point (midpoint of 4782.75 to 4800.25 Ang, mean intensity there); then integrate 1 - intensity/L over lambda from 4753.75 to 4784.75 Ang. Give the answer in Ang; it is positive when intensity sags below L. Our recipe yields 0.9 Ang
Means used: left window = 50.4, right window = 49.7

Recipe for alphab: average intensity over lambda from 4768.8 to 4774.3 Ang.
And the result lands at 50.1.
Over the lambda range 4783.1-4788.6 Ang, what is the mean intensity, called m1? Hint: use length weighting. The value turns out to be 49.5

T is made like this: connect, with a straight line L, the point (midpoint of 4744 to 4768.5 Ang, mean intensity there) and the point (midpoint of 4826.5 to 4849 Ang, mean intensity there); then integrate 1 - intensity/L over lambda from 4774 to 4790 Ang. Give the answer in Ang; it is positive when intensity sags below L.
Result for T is -0.19 Ang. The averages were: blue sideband 48.8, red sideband 47.4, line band 48.9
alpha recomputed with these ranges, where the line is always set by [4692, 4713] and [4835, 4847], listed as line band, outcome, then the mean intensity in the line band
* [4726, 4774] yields -0.87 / 48.9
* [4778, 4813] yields -1.26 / 49.4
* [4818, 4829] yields -0.67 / 50.4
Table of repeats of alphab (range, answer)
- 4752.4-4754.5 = 48.7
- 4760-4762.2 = 45.9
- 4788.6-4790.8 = 46.7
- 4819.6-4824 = 51.3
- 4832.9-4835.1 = 49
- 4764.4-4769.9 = 48.8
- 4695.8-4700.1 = 47.1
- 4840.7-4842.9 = 47.8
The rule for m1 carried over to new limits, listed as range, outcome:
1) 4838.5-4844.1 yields 47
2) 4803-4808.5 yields 48.4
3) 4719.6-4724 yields 49.6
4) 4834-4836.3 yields 50.1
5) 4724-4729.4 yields 47.4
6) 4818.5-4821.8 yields 49.9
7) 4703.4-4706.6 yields 49.1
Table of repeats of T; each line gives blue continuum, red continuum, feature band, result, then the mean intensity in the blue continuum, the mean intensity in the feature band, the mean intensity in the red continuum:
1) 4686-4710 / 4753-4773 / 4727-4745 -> -0.5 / 47.3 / 49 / 48.2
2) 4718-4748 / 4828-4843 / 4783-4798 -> -0.4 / 49.3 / 49.7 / 47.7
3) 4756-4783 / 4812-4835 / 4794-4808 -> 0.0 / 48.4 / 49.4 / 49.9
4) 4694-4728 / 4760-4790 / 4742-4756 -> -0.7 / 48.2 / 50.6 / 48.4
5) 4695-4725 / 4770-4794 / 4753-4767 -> 0.4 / 48.2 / 47.4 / 49.1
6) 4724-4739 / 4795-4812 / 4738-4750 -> -0.6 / 48.1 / 50.9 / 49.3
